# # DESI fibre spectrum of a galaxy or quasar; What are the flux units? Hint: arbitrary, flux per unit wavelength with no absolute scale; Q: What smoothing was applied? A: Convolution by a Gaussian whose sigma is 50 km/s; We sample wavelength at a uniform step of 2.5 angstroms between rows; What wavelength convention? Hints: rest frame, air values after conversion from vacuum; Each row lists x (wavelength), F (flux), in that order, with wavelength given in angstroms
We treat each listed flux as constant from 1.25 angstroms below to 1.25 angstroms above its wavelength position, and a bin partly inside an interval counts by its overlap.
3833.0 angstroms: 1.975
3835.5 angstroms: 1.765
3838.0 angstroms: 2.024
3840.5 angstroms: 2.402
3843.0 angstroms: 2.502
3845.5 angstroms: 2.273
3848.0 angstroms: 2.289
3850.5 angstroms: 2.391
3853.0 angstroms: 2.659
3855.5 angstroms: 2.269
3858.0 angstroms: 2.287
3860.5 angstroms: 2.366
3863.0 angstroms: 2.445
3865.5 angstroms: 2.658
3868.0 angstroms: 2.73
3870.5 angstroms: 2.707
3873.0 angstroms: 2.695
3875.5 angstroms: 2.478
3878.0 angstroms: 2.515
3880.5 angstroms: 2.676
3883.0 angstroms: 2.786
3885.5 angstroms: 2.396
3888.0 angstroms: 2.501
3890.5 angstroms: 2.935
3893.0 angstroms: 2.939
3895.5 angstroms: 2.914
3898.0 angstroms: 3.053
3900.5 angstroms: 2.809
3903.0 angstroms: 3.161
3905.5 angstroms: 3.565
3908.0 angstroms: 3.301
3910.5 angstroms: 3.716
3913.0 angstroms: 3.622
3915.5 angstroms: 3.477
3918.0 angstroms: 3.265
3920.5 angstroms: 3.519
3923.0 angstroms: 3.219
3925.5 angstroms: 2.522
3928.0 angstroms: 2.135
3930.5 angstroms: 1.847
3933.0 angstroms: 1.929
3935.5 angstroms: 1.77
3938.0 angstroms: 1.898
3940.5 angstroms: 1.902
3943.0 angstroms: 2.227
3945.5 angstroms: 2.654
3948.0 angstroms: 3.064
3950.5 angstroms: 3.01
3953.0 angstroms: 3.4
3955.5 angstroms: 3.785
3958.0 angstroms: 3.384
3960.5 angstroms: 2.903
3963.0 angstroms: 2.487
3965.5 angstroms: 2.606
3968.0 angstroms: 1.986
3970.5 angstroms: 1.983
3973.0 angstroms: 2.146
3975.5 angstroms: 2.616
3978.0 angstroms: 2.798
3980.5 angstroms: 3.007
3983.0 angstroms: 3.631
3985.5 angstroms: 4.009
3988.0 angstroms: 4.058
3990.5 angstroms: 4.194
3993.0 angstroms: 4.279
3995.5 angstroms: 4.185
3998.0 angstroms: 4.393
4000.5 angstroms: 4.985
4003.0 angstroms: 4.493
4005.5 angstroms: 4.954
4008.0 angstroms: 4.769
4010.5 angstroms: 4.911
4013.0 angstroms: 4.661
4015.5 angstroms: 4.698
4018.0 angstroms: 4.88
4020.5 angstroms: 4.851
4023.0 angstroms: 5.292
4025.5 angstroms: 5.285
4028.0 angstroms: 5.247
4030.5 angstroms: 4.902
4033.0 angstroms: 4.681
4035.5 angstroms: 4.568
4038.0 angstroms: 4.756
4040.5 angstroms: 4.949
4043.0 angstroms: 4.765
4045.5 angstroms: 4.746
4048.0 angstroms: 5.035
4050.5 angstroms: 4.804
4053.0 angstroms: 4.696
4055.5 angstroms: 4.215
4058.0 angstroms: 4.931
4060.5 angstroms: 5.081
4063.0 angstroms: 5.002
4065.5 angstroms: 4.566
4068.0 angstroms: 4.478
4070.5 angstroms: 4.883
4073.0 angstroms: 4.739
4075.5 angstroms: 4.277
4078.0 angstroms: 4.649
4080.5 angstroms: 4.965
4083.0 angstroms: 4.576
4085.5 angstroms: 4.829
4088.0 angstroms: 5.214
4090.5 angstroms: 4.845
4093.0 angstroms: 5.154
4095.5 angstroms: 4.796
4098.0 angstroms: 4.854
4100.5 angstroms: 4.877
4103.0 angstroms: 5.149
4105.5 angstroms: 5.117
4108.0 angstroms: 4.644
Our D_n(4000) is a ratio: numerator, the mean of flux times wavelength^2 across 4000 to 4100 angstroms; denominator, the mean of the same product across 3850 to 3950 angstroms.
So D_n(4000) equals 1.9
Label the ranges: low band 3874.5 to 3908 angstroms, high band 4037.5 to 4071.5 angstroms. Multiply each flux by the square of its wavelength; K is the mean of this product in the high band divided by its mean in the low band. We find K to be 1.82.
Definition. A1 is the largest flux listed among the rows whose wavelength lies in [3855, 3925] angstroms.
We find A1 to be 3.716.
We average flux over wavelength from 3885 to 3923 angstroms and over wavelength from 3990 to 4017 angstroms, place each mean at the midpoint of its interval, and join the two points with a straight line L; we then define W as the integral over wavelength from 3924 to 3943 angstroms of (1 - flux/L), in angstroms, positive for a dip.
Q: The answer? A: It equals 8.2 angstroms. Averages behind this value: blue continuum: 3.16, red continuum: 4.61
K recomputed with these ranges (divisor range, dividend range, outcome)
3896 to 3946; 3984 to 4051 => 1.78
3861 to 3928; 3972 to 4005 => 1.36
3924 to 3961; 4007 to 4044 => 1.99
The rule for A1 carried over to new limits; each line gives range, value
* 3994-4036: 5.292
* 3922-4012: 4.985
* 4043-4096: 5.214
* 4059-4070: 5.081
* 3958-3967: 3.384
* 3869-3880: 2.707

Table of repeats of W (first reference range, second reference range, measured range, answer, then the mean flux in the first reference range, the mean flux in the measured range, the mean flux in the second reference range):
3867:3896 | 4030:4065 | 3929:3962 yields 8.7 angstroms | 2.68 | 2.59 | 4.79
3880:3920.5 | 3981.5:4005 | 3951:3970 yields 4.6 angstroms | 3.09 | 2.9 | 4.26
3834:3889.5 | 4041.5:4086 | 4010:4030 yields -3.5 angstroms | 2.45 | 4.98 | 4.74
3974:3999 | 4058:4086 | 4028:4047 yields -2.1 angstroms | 3.69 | 4.8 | 4.74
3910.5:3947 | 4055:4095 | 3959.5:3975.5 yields 4.1 angstroms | 2.61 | 2.36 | 4.79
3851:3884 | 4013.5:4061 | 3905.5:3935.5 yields 2.9 angstroms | 2.55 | 2.93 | 4.86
